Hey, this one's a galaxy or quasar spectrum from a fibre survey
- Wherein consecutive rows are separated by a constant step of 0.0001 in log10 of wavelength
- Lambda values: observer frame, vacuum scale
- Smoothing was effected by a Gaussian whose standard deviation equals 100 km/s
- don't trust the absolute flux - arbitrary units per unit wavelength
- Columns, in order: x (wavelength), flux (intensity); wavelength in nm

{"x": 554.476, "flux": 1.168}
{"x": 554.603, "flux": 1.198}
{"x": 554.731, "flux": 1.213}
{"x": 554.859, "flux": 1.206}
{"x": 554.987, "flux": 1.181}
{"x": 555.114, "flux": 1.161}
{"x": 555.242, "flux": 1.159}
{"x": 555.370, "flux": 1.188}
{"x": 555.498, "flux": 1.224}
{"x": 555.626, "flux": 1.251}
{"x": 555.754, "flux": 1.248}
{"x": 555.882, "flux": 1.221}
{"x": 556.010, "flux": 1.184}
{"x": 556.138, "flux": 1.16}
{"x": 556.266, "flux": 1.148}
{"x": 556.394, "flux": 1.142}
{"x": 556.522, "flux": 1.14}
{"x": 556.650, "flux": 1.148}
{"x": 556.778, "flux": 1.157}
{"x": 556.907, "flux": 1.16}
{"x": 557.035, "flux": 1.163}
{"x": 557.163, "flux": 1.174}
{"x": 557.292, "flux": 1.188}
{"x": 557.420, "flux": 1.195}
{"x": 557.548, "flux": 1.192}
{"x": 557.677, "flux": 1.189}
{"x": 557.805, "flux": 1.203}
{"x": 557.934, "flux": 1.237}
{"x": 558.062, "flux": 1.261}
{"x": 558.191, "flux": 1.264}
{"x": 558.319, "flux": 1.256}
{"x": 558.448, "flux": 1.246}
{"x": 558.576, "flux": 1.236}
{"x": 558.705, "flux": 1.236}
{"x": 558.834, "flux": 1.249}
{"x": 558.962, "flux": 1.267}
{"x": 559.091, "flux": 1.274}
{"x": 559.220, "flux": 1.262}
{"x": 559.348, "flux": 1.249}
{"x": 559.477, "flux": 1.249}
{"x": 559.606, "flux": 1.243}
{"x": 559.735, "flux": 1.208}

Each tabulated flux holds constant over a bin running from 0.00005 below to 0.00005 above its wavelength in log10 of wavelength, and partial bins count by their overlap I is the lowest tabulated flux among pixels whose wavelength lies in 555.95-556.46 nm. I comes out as 1.142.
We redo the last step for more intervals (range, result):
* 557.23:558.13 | 1.188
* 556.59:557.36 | 1.148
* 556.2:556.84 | 1.14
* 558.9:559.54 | 1.249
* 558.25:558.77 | 1.236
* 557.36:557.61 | 1.192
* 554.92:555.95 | 1.159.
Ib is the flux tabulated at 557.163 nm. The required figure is 1.174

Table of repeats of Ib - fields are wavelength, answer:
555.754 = 1.248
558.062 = 1.261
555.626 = 1.251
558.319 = 1.256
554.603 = 1.198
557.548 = 1.192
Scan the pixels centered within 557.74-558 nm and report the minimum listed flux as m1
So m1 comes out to 1.203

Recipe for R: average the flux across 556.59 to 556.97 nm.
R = 1.15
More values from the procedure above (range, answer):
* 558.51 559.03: 1.25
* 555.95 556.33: 1.16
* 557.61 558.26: 1.23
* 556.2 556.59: 1.14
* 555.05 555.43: 1.17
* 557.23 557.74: 1.19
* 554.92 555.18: 1.17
